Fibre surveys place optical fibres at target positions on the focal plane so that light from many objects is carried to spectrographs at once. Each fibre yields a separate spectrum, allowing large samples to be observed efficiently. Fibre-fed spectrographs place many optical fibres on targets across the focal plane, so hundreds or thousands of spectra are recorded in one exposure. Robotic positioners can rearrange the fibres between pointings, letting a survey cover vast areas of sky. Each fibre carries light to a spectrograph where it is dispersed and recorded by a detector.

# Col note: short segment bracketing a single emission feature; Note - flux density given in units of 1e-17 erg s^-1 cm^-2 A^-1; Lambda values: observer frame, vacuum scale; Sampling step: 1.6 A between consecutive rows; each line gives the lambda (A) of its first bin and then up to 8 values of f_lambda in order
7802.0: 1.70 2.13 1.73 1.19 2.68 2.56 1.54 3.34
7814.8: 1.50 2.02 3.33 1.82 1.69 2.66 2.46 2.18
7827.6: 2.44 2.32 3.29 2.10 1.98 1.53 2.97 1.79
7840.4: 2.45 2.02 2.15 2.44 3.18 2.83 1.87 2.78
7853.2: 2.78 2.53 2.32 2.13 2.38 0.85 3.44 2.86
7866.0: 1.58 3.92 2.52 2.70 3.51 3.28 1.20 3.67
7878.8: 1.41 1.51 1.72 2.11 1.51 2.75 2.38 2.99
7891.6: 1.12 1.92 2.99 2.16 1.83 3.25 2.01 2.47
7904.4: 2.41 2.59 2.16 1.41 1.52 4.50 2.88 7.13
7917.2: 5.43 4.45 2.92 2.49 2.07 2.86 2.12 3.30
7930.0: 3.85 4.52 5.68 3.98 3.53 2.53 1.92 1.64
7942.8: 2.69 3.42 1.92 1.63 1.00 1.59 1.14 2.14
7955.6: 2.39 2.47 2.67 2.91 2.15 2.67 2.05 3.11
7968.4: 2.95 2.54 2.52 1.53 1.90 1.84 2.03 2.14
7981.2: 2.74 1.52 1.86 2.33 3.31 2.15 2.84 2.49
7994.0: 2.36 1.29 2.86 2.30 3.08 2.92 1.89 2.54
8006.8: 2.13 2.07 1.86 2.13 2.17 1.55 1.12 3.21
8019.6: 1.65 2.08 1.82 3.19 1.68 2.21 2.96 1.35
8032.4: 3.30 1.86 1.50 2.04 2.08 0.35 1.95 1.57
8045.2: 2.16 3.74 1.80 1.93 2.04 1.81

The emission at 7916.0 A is [S II]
